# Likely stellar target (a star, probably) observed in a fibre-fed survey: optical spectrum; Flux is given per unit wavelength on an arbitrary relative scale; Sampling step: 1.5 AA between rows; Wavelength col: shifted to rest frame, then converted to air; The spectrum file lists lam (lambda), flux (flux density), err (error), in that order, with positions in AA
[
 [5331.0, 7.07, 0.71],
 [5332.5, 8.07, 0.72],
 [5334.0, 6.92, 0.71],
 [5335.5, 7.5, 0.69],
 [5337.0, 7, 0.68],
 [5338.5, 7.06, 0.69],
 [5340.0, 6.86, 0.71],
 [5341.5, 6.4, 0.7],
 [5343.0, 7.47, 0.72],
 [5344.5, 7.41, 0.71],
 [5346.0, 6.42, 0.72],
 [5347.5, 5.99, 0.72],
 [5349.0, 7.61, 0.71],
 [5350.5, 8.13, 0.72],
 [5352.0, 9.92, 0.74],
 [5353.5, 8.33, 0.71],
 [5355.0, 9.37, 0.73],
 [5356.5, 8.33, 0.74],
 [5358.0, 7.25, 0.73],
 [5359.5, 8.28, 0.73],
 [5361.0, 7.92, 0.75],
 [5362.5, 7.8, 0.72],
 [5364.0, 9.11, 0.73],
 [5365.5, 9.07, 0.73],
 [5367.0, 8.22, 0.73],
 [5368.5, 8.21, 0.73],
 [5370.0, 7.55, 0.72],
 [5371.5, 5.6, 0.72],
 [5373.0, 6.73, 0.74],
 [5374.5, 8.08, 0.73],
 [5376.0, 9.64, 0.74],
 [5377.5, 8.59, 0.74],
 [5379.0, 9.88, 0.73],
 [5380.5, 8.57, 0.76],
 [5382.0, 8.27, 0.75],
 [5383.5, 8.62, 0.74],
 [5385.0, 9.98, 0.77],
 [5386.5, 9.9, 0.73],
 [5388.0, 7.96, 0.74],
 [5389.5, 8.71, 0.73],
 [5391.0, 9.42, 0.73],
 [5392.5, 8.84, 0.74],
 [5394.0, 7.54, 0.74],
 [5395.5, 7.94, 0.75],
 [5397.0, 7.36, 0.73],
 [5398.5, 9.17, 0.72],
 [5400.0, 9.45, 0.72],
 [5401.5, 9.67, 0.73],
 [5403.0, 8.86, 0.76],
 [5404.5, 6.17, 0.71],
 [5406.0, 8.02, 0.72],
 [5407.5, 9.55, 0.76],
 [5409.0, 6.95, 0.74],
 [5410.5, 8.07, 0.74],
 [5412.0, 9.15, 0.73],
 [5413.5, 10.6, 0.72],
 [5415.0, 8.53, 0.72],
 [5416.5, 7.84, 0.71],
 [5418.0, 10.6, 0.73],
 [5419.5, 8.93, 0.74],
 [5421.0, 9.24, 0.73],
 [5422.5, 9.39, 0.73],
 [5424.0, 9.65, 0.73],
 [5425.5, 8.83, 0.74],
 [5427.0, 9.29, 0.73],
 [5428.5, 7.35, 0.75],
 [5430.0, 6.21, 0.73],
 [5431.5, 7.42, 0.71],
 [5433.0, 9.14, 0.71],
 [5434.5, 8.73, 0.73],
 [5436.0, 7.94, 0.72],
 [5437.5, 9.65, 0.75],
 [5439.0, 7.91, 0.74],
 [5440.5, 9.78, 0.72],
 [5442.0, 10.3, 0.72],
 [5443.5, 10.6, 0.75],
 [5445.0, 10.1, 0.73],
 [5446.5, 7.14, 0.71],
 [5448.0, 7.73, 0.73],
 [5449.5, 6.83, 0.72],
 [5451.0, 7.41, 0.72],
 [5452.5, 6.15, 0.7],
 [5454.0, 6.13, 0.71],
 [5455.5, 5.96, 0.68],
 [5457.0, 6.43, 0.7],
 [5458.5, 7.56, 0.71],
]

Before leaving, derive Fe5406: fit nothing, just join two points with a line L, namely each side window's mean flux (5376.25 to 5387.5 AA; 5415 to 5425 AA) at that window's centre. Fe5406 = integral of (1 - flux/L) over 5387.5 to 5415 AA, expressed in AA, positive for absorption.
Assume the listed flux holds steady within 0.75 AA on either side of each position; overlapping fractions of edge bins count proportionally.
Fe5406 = 1.9 AA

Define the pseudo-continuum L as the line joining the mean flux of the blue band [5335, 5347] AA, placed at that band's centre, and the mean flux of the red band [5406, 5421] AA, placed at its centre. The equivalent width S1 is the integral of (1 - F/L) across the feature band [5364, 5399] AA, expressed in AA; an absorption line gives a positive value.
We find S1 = -1.72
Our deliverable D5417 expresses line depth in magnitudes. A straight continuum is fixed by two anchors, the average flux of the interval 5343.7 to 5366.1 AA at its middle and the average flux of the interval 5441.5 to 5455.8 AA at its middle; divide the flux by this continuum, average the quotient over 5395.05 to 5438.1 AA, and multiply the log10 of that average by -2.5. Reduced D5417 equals -0.09 mag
